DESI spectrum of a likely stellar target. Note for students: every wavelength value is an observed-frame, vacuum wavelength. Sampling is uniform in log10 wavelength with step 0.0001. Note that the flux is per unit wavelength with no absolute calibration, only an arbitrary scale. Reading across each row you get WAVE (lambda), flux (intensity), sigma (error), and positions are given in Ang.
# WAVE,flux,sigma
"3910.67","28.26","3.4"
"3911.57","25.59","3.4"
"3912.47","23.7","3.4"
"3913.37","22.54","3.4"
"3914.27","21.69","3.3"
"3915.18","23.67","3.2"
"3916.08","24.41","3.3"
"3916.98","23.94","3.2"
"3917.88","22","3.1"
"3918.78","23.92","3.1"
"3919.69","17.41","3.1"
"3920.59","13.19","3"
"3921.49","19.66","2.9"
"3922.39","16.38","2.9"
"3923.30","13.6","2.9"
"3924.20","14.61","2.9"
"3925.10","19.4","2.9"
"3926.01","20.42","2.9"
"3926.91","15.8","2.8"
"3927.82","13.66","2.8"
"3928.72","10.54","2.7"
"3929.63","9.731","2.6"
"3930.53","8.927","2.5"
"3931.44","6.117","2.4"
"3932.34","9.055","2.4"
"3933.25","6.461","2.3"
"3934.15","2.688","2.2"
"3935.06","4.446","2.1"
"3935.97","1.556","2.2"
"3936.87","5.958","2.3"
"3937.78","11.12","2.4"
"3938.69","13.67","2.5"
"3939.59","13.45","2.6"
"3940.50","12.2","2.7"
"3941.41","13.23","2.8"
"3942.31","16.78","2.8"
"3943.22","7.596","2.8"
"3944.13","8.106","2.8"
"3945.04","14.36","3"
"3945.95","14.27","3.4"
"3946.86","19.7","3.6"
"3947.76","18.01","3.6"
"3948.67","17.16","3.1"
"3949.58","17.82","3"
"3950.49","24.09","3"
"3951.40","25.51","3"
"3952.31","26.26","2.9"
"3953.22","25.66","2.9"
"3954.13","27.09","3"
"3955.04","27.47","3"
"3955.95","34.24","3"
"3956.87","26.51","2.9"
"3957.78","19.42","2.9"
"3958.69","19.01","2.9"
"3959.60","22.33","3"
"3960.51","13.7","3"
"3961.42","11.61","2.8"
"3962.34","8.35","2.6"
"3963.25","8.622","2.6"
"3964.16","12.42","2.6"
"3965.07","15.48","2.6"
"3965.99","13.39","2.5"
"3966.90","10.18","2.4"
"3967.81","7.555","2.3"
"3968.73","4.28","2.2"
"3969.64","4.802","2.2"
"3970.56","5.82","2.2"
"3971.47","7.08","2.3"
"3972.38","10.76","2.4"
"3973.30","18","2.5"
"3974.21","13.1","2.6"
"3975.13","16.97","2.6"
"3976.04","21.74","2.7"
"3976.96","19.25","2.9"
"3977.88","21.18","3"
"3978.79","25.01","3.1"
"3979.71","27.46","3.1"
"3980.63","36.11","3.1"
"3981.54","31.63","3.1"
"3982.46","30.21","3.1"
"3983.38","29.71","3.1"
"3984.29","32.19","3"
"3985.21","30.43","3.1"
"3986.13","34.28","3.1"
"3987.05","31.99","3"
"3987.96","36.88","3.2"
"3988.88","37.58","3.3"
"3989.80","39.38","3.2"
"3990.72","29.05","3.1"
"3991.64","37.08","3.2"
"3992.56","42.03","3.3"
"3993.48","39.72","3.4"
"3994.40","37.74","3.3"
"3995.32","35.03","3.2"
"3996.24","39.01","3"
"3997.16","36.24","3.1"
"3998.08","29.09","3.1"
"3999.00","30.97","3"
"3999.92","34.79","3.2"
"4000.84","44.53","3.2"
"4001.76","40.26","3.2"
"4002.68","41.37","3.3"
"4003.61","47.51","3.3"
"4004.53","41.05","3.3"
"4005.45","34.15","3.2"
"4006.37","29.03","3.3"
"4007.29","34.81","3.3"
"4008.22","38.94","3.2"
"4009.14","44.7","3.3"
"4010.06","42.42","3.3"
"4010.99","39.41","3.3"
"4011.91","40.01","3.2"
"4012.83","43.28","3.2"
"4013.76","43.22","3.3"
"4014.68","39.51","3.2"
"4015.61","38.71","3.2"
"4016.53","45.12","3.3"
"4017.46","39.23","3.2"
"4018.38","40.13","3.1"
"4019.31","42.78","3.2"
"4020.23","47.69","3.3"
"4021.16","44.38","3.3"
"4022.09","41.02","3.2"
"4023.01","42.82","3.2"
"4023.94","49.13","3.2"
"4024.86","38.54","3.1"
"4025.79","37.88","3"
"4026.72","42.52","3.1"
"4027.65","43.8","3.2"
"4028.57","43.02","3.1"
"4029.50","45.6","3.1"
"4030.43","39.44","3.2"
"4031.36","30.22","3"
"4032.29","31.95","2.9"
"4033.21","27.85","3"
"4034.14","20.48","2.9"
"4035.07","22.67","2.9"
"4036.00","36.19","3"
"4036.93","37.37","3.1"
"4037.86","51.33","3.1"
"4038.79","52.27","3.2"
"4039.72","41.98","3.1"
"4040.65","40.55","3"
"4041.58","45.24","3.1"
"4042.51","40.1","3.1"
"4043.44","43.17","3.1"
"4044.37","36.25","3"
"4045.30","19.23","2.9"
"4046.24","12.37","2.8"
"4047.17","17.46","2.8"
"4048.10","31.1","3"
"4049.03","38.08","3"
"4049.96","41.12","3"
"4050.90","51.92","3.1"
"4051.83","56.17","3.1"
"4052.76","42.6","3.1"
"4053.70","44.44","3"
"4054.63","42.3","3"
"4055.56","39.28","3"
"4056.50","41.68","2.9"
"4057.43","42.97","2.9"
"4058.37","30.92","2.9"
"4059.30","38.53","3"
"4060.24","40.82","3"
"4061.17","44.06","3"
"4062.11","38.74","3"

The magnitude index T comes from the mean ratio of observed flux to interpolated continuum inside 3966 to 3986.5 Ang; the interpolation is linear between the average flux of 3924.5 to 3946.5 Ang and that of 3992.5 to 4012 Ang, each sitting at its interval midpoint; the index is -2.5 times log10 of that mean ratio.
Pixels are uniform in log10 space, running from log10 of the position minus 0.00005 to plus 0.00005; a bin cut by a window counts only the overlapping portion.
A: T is 0.40 mag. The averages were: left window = 10.9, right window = 38.2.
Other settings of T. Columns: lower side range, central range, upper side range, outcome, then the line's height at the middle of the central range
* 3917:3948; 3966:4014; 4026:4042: -0.07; 27.4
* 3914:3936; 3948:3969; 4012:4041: 0.23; 23.1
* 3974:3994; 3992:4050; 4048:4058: -0.04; 37.2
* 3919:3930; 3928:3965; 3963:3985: 0.13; 16.6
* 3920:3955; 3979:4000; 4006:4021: -0.06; 32.4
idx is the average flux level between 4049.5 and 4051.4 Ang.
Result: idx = 46.6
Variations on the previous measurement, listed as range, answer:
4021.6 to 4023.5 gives 42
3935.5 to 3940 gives 9.1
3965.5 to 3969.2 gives 8.87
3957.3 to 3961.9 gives 17.2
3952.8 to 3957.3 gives 28.2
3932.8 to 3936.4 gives 3.8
